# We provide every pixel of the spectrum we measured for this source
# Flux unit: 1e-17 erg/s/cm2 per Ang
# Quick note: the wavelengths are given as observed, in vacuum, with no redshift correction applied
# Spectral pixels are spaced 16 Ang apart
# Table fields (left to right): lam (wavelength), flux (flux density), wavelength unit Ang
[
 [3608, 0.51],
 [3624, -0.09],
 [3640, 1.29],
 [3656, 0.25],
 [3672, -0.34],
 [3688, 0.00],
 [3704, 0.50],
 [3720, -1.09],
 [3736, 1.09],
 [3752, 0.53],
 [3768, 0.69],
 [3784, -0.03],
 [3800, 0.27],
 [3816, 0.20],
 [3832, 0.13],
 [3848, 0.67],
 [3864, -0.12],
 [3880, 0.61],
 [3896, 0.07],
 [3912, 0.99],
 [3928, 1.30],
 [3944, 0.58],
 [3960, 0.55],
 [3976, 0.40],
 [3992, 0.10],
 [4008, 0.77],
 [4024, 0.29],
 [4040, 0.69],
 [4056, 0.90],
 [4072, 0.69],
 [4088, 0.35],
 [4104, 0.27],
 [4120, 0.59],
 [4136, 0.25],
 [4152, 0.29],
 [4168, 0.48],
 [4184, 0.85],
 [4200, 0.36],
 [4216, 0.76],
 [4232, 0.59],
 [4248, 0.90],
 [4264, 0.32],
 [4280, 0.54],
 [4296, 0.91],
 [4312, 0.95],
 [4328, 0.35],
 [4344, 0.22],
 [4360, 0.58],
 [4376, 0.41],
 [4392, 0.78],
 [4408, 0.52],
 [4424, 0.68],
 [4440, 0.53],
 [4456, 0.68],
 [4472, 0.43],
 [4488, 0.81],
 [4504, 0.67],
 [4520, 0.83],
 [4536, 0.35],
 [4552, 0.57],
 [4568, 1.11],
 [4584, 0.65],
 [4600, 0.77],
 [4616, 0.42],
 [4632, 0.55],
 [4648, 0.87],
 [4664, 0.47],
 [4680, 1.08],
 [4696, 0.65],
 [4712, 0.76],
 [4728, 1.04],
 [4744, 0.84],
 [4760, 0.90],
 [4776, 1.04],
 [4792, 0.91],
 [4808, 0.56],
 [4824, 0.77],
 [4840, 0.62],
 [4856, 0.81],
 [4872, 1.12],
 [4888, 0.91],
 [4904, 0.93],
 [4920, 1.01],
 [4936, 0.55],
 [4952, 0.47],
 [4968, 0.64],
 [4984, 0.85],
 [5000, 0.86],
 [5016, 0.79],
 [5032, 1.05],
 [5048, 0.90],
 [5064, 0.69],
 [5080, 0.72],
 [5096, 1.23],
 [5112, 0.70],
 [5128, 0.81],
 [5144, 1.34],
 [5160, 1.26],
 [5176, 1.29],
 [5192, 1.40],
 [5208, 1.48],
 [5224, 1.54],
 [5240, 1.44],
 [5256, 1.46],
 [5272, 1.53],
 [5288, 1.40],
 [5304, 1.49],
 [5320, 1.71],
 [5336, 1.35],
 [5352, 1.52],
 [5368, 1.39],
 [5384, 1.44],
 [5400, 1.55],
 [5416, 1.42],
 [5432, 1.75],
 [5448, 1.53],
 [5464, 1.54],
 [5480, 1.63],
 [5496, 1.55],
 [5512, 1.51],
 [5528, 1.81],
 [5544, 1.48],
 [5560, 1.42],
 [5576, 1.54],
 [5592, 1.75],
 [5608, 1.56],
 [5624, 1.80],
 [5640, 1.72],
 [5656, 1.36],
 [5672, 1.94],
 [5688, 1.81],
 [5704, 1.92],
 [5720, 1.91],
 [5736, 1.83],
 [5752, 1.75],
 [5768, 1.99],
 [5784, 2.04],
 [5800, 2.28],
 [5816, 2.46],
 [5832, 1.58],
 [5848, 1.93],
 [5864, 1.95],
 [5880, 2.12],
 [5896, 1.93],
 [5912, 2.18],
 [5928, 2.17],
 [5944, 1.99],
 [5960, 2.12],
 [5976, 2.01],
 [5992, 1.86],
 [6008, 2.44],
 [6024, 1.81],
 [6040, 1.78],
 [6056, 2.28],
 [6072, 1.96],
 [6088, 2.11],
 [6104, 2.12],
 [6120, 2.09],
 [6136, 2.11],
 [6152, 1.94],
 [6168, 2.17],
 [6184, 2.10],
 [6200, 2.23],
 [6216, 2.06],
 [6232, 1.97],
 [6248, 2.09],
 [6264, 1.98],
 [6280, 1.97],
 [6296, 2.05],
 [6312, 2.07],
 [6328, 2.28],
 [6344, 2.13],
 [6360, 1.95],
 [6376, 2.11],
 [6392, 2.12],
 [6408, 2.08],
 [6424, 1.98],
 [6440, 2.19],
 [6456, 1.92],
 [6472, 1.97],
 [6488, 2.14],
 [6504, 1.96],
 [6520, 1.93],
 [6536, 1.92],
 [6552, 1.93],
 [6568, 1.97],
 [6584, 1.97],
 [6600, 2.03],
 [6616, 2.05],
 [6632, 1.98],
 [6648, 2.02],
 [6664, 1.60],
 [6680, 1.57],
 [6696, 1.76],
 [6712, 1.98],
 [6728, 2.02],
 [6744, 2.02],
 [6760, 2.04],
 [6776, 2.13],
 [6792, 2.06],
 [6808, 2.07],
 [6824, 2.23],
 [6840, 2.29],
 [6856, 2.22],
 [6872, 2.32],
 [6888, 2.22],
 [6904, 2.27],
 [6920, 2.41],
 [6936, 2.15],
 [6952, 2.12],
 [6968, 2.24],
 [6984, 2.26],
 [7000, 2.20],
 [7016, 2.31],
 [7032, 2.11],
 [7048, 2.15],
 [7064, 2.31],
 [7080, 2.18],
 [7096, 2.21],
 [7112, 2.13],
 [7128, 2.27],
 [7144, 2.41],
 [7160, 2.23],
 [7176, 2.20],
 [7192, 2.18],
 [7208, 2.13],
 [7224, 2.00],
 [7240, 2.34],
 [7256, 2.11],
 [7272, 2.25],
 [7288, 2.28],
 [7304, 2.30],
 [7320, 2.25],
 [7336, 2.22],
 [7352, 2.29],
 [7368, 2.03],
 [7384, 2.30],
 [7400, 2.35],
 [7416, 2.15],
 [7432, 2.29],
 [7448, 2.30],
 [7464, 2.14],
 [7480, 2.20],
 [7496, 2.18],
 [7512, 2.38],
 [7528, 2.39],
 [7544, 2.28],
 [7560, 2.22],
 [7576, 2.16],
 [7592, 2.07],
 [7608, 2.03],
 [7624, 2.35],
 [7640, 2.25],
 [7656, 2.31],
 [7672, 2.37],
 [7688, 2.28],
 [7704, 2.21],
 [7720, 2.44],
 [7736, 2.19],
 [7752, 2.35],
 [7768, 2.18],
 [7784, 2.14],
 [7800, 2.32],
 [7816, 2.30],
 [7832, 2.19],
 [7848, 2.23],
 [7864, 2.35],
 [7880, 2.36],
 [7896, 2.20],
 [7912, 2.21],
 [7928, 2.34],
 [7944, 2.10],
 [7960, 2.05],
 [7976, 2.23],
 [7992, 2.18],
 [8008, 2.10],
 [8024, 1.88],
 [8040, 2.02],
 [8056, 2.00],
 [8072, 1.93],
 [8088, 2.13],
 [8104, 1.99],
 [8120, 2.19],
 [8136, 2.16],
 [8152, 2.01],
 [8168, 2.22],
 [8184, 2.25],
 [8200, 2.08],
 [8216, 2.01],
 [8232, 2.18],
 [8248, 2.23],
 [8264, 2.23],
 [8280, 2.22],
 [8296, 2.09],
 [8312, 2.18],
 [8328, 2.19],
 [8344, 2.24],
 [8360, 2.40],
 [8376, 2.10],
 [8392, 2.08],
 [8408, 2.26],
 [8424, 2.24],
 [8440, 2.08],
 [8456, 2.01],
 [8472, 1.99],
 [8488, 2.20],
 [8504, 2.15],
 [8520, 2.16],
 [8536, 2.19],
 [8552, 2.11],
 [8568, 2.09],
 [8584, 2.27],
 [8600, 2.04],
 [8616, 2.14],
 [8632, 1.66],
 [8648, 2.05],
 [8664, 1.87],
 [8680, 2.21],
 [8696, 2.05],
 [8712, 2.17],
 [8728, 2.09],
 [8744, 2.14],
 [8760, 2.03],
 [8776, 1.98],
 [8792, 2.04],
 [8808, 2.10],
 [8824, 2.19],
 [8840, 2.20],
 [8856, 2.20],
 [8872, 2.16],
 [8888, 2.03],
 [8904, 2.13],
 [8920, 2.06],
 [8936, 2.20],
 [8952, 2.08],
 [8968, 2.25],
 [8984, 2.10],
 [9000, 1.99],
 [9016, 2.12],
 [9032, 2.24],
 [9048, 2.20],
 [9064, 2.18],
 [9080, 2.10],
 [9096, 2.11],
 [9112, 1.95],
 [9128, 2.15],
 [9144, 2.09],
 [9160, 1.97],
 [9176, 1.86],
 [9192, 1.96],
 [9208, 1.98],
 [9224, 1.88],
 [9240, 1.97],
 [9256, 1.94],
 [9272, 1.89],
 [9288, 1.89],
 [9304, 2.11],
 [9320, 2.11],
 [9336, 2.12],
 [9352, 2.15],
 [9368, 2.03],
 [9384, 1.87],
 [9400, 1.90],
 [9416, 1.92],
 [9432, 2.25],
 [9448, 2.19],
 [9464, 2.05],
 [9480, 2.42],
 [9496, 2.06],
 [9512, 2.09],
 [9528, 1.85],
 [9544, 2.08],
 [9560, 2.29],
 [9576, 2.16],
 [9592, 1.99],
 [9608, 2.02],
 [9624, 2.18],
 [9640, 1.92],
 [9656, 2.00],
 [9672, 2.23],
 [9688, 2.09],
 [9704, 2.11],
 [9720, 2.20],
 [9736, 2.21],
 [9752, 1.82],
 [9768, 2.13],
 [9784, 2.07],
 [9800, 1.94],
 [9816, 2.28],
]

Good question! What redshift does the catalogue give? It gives 0.290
